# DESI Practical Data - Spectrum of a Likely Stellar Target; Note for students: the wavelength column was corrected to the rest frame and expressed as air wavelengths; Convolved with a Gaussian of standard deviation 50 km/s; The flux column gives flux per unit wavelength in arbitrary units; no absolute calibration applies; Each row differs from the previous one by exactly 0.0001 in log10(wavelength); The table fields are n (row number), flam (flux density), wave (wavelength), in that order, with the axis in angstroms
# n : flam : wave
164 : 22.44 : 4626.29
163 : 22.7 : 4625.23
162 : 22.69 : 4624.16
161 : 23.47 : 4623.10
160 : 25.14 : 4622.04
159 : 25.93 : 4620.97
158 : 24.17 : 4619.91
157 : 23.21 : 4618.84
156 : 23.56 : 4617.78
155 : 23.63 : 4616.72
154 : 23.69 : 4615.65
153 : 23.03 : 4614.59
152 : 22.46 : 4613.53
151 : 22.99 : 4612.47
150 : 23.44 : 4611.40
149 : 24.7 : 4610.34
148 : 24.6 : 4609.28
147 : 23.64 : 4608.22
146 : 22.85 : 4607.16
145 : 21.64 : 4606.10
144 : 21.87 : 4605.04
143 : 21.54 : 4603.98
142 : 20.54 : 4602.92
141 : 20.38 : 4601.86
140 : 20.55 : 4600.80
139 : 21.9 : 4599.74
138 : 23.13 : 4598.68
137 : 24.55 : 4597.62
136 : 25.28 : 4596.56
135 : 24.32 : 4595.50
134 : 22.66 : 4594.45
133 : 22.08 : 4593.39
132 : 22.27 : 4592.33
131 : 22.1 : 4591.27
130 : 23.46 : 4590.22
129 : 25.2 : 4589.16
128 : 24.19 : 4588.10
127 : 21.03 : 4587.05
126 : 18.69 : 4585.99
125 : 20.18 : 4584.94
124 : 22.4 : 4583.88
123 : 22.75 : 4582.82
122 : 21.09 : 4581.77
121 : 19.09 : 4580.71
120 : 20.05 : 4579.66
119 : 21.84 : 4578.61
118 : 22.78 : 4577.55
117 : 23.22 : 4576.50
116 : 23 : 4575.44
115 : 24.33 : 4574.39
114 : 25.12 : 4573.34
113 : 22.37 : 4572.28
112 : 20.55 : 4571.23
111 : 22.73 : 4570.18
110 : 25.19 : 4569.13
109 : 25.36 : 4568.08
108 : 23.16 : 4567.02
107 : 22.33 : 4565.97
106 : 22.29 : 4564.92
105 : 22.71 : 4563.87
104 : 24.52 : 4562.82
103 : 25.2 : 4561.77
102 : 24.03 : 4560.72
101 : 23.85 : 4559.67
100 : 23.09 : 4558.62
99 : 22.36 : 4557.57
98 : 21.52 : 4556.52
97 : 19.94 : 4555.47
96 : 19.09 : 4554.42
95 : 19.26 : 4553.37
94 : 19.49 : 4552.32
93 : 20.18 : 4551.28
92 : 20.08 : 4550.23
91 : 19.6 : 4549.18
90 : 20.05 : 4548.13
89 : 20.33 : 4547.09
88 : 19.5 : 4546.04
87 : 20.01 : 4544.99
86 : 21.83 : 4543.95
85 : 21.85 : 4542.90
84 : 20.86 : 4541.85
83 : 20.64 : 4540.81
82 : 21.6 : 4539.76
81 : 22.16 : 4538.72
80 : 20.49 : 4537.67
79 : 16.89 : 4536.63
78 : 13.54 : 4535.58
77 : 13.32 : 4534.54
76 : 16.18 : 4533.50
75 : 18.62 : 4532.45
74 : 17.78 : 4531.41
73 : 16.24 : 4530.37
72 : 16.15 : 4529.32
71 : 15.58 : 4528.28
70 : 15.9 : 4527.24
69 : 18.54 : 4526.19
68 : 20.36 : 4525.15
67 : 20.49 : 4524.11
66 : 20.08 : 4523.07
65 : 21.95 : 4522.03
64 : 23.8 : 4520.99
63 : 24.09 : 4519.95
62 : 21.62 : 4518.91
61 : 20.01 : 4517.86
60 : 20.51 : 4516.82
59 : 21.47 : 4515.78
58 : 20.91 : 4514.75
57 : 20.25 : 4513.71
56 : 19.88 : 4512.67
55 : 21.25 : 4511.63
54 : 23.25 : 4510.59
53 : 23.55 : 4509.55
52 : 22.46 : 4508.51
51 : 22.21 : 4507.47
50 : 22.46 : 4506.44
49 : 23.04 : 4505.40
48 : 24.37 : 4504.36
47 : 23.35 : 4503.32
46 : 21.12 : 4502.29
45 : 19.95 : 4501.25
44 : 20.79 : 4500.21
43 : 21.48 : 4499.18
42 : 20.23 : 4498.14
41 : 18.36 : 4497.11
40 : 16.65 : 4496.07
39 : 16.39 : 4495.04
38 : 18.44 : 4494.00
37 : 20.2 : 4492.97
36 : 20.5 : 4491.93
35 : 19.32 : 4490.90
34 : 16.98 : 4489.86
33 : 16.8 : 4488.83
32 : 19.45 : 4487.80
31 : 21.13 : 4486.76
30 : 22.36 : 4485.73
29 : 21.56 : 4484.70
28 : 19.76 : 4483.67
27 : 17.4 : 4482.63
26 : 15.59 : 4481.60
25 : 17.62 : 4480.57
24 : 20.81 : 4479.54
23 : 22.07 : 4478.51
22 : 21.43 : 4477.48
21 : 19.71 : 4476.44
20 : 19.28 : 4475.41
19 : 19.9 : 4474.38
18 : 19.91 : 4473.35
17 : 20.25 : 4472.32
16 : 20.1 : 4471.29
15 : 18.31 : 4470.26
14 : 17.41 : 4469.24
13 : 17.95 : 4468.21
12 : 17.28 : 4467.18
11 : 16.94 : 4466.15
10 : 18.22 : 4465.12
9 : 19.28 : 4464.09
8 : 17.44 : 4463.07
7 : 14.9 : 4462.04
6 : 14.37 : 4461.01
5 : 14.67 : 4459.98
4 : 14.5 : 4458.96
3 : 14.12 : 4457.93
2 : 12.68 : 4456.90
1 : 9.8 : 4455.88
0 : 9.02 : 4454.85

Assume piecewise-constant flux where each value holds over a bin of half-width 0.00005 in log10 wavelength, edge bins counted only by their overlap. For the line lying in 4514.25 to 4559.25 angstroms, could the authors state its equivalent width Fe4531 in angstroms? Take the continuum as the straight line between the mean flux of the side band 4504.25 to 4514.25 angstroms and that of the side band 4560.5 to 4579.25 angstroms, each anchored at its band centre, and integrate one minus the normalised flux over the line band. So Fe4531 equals 5.9 angstroms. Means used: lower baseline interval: 22.2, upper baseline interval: 23.3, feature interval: 19.7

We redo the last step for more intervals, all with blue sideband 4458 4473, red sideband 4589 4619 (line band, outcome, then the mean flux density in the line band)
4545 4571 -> -1.0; 21.9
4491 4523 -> -3.7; 21.1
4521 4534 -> 0.9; 18.4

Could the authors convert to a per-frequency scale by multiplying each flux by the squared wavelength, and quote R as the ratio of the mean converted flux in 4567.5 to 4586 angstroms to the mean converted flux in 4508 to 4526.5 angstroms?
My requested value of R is 1.07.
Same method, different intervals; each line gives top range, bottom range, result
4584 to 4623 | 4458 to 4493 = 1.31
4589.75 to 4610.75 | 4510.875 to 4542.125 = 1.21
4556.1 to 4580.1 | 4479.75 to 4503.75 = 1.23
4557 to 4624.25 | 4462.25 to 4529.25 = 1.20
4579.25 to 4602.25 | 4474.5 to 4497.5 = 1.21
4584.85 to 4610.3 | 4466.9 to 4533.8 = 1.18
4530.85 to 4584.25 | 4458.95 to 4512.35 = 1.12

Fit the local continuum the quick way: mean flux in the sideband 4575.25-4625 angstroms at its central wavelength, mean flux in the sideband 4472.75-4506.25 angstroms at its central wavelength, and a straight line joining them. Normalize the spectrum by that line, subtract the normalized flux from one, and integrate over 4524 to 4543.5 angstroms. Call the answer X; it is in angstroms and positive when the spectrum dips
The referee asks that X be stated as 2.58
